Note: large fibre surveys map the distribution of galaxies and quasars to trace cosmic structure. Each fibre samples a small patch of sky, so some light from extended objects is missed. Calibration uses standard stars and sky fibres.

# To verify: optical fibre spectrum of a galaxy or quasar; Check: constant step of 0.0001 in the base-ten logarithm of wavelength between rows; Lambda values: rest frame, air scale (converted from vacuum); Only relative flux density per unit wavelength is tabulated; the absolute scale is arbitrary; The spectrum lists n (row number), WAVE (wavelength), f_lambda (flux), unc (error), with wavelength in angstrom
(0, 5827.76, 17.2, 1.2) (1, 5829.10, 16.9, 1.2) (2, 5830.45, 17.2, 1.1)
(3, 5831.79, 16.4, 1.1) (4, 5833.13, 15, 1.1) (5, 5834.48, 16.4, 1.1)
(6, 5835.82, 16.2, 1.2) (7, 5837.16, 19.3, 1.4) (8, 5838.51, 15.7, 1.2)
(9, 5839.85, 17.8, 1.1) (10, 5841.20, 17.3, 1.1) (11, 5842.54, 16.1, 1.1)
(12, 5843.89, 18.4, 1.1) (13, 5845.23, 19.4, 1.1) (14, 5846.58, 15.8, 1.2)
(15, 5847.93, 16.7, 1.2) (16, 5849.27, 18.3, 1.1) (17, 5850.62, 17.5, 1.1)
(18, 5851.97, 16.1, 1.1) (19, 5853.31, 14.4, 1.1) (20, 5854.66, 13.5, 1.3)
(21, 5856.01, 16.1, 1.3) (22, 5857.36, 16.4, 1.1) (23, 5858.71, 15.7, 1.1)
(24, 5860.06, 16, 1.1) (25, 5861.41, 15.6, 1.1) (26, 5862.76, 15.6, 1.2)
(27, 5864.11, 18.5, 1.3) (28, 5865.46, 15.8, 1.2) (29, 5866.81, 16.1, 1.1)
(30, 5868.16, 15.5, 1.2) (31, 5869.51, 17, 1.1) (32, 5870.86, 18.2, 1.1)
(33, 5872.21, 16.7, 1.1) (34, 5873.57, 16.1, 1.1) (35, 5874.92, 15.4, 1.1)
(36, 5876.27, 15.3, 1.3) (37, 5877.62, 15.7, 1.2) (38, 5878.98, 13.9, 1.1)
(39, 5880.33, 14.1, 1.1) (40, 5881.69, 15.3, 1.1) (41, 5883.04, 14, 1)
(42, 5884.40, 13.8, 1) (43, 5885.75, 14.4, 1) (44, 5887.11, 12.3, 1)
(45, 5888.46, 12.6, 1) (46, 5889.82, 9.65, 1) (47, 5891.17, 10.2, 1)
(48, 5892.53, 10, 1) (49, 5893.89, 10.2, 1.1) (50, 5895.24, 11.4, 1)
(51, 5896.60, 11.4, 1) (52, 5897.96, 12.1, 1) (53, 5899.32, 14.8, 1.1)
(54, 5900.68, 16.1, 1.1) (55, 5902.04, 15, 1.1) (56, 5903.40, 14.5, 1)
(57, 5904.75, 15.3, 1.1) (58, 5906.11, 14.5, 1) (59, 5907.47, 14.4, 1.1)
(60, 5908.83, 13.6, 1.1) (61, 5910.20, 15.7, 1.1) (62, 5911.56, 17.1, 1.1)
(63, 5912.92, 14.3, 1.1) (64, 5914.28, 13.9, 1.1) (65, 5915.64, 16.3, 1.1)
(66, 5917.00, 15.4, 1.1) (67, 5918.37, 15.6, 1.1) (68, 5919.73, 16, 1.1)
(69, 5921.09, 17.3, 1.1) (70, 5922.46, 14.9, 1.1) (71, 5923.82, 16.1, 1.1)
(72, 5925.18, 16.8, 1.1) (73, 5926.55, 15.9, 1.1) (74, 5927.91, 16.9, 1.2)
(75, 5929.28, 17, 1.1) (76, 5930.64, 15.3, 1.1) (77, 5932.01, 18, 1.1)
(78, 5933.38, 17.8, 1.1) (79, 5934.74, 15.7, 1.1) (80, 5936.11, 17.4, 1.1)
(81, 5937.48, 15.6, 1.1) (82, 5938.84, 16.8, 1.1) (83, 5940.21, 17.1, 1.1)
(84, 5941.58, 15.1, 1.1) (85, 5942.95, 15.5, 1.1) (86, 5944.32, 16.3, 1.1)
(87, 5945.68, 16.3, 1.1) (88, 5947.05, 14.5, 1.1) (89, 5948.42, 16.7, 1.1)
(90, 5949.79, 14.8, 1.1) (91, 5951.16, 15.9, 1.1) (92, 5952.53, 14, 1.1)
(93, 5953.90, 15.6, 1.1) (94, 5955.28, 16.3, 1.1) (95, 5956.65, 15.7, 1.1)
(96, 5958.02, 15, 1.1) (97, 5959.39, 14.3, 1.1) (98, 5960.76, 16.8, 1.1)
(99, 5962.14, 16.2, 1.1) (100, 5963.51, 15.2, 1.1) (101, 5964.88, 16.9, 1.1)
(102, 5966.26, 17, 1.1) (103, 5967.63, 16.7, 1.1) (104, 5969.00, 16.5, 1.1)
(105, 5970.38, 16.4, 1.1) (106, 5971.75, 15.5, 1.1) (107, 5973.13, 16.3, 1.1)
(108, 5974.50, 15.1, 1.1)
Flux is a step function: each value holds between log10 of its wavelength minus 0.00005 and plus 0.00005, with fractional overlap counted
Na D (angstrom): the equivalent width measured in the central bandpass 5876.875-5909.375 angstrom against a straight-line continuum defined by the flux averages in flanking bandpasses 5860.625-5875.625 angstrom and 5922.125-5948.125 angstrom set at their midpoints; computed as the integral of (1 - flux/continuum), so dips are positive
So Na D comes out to 6.1 angstrom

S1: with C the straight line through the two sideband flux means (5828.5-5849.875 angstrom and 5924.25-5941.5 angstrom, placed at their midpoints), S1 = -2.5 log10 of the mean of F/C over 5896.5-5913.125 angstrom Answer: 0.15 mag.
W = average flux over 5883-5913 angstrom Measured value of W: 13.3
